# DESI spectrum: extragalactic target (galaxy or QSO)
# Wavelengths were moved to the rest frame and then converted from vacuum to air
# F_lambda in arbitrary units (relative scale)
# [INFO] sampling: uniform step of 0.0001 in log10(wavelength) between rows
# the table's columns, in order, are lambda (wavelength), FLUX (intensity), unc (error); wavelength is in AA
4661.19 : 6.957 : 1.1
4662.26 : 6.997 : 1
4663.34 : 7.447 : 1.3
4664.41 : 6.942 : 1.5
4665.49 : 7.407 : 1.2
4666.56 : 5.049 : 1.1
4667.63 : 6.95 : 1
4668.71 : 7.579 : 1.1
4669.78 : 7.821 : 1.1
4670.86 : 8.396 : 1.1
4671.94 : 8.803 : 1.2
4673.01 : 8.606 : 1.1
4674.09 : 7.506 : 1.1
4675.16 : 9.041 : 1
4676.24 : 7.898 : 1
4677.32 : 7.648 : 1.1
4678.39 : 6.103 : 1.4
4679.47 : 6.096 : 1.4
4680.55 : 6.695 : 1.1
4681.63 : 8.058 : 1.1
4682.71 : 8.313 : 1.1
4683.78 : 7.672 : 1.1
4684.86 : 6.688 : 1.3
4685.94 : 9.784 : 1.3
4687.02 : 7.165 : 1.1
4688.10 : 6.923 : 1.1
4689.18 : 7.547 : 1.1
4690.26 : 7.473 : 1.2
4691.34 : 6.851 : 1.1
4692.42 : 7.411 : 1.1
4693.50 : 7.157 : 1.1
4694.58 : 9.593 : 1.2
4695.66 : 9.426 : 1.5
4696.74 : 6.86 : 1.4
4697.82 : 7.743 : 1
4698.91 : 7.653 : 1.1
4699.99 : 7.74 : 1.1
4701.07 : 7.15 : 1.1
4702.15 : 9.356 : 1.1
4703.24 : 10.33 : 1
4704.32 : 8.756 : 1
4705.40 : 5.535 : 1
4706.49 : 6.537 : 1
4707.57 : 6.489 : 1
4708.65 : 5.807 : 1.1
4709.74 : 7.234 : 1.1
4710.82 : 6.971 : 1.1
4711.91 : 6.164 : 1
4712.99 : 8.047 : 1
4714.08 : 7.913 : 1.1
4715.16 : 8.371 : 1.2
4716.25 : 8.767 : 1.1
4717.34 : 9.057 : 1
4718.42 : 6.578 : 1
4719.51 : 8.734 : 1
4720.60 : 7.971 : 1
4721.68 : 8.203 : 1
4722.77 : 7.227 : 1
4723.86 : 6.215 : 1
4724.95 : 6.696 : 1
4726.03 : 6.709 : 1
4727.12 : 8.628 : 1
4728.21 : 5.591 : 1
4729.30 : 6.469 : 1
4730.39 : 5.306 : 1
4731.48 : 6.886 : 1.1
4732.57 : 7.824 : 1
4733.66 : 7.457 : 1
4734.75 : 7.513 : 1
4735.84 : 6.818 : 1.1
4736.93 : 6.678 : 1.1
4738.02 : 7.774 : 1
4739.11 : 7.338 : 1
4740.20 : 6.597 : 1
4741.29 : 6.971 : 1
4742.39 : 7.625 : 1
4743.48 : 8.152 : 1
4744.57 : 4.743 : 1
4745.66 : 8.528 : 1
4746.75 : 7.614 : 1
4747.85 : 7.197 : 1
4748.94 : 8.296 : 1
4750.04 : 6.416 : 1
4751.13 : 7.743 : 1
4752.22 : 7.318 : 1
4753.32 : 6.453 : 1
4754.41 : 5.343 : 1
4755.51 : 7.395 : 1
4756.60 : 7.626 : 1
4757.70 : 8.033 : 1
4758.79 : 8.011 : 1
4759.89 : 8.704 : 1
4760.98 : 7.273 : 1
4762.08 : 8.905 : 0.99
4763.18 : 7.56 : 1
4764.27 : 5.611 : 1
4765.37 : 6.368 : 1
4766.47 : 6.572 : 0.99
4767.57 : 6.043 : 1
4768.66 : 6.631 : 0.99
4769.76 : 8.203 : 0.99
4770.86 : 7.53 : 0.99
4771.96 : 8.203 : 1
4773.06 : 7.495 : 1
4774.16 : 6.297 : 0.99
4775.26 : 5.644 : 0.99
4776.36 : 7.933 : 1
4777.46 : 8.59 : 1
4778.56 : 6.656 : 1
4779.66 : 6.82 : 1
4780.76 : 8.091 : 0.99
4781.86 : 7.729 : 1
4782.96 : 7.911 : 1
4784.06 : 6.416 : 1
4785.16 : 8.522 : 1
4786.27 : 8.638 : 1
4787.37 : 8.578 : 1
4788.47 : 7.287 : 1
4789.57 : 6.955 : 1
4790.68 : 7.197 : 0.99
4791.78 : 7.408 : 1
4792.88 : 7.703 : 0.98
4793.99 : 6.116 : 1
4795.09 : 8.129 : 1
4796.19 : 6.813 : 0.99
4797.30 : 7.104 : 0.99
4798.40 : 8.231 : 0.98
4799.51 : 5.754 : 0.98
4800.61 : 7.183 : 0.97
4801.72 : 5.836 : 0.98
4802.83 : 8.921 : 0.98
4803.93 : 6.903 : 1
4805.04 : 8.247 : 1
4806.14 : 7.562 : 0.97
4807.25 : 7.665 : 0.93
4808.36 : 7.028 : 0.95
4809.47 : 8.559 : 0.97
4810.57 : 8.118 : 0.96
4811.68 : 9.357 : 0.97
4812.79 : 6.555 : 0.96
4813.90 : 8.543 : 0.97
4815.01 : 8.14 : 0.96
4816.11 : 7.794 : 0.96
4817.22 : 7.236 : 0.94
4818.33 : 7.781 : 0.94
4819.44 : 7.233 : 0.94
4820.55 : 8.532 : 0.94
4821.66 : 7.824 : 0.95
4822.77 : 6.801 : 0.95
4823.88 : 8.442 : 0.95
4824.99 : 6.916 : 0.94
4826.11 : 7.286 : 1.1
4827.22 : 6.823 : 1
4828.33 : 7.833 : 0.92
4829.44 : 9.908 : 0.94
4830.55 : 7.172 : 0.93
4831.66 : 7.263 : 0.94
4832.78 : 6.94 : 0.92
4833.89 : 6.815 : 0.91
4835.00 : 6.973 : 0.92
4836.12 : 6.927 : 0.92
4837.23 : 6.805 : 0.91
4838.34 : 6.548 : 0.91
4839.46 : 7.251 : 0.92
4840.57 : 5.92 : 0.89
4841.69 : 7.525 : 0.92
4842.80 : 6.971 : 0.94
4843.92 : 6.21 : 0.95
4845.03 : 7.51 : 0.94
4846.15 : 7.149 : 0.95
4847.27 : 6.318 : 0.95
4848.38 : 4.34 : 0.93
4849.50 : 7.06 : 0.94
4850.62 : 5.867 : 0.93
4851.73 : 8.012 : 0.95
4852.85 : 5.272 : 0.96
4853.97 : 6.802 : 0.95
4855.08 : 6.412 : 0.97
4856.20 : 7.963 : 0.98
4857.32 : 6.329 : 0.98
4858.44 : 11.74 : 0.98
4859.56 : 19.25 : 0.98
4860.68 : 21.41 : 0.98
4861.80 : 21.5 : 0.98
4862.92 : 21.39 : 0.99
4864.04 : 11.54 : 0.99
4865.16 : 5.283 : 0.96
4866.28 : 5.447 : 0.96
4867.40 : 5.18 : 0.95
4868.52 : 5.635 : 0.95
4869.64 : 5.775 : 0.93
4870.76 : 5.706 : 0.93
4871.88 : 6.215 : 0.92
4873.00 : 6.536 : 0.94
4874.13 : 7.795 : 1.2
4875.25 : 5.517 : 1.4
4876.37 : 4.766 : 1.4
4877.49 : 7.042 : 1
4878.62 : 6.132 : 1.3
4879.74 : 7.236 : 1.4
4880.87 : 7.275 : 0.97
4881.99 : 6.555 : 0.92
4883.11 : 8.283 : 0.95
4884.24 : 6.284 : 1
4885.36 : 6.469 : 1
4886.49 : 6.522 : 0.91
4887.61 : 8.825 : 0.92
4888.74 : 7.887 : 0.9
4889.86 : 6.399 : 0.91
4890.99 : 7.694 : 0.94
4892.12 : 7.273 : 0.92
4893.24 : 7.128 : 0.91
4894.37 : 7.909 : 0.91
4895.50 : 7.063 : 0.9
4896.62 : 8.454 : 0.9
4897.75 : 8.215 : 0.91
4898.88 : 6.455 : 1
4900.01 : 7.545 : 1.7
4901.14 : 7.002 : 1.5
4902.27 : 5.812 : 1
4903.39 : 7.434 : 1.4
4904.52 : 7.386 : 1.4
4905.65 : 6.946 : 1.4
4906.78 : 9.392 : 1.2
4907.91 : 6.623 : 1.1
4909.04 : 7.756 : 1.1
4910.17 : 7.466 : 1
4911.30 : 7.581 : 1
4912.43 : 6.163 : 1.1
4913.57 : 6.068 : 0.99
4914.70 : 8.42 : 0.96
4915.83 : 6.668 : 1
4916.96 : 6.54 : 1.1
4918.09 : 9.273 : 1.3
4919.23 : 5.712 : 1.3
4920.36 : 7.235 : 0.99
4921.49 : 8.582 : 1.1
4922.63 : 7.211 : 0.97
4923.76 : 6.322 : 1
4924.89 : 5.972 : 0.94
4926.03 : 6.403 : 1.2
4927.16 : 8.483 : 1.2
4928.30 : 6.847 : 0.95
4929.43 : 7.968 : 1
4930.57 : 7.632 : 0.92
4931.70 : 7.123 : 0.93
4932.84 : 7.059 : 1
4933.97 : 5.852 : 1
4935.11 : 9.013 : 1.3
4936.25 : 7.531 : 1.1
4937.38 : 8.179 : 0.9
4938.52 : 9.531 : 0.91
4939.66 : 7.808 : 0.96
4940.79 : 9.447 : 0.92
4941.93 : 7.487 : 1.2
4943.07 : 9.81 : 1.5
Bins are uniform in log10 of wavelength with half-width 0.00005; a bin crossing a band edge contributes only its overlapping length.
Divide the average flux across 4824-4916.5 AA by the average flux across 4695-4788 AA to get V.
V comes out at 1.0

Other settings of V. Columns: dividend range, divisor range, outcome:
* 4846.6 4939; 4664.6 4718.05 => 1.02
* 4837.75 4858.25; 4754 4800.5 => 0.92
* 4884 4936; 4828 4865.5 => 0.83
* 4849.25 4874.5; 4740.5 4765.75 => 1.28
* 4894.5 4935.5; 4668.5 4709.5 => 0.95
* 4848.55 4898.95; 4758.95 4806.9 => 1.11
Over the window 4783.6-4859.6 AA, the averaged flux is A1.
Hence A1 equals 7.45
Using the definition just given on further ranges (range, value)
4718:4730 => 7.16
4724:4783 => 7.18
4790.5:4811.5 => 7.43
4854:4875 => 9.91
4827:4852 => 6.95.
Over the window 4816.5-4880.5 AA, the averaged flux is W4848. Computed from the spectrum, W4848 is 7.93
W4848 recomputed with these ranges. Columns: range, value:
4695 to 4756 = 7.34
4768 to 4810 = 7.43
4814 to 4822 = 7.84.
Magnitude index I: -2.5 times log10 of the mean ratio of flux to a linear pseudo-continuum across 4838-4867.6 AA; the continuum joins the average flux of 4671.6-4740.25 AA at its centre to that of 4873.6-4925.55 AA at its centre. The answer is -0.24 mag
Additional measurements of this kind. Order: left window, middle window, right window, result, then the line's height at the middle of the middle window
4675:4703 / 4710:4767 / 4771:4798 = 0.04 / 7.56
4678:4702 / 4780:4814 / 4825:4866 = 0.10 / 8.31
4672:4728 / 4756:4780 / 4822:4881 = 0.07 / 7.77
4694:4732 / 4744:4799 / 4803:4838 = 0.03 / 7.57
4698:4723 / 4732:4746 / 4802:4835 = 0.07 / 7.69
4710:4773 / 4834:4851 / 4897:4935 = 0.10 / 7.25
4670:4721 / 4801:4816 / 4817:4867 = 0.06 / 8.25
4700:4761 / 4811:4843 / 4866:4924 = -0.05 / 7.14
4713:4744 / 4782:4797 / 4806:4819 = 0.03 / 7.73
